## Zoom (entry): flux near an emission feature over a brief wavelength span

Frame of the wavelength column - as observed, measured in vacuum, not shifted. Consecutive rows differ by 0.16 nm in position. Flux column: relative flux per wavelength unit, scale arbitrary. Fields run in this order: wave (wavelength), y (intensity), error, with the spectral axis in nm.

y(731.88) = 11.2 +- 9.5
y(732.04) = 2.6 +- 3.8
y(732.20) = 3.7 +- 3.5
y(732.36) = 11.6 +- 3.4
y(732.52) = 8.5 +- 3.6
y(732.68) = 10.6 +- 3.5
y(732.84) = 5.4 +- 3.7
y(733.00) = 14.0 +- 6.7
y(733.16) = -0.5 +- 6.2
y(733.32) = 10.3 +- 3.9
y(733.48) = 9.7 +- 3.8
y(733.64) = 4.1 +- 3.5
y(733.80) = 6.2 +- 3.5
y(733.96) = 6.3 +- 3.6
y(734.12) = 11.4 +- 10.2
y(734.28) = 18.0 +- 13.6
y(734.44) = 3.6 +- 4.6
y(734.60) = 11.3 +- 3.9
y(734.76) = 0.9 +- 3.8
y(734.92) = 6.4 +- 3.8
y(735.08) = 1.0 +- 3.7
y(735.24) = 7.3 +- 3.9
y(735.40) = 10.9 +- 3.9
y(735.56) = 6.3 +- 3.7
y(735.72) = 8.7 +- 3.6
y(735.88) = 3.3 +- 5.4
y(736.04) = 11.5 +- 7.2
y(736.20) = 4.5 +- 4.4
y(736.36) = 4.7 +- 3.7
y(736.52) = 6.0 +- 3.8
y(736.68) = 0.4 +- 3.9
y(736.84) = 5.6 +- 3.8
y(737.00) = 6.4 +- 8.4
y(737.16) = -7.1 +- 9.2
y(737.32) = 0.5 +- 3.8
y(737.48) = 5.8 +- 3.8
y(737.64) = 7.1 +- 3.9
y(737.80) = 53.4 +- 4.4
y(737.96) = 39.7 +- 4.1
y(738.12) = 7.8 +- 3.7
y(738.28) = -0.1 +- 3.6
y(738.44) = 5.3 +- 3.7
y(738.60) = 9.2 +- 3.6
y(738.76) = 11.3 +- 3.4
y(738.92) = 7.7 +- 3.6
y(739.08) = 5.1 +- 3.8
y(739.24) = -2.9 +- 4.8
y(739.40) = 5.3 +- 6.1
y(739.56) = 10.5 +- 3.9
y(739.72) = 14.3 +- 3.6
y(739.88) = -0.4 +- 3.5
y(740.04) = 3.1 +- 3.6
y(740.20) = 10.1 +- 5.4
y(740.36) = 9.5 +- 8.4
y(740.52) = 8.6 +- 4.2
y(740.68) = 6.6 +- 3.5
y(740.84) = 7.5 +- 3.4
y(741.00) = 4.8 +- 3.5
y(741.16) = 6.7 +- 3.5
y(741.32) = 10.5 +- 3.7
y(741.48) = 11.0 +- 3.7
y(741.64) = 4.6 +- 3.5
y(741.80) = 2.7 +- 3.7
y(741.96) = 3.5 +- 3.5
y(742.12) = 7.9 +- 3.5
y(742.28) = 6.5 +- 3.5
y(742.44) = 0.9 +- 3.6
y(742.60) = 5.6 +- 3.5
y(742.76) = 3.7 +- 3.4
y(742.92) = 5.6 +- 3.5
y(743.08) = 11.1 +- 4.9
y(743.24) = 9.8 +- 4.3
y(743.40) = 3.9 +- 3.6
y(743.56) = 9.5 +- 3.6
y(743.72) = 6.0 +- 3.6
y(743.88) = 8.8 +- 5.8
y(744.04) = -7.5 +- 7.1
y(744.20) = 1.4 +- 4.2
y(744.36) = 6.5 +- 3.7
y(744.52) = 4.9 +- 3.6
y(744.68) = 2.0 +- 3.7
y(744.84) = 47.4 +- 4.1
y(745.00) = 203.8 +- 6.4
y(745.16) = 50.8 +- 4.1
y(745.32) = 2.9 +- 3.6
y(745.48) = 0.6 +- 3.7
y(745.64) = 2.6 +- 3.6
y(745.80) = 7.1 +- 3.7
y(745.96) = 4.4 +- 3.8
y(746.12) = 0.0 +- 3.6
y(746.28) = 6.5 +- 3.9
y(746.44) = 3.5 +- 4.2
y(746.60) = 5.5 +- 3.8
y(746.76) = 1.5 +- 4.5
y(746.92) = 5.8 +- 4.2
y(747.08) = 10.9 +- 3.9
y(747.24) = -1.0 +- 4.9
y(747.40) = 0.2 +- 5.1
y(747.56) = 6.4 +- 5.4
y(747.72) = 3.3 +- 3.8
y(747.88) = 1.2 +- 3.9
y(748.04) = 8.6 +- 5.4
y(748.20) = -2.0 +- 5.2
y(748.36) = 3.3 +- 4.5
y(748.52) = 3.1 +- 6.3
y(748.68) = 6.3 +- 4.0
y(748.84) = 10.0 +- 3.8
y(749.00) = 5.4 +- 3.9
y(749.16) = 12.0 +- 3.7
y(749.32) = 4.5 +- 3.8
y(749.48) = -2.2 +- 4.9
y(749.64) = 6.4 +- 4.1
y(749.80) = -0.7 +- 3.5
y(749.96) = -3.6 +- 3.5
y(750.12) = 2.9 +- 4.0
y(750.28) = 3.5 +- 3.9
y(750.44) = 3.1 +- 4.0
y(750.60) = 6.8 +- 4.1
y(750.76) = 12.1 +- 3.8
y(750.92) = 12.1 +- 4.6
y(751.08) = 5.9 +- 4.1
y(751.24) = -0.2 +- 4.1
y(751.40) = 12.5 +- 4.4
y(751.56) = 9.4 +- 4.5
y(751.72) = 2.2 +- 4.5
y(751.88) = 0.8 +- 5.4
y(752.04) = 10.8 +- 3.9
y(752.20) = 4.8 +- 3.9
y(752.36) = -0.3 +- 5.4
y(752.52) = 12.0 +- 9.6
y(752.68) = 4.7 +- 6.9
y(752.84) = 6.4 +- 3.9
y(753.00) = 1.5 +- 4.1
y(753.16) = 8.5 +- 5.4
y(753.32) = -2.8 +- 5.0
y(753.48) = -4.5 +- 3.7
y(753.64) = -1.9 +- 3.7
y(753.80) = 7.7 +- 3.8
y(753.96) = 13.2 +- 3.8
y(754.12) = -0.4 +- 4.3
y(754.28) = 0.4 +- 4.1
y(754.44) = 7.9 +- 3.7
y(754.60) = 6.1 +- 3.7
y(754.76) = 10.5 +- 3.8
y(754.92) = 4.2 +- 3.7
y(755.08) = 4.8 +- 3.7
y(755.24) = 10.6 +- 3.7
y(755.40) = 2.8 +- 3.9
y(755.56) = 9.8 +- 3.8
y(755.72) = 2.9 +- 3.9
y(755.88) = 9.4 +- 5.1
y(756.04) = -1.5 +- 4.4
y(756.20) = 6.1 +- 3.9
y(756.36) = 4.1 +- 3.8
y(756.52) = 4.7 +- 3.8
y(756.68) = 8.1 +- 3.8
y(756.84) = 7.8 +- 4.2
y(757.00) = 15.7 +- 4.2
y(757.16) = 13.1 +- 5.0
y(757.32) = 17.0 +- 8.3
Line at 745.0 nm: [O III] 5007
